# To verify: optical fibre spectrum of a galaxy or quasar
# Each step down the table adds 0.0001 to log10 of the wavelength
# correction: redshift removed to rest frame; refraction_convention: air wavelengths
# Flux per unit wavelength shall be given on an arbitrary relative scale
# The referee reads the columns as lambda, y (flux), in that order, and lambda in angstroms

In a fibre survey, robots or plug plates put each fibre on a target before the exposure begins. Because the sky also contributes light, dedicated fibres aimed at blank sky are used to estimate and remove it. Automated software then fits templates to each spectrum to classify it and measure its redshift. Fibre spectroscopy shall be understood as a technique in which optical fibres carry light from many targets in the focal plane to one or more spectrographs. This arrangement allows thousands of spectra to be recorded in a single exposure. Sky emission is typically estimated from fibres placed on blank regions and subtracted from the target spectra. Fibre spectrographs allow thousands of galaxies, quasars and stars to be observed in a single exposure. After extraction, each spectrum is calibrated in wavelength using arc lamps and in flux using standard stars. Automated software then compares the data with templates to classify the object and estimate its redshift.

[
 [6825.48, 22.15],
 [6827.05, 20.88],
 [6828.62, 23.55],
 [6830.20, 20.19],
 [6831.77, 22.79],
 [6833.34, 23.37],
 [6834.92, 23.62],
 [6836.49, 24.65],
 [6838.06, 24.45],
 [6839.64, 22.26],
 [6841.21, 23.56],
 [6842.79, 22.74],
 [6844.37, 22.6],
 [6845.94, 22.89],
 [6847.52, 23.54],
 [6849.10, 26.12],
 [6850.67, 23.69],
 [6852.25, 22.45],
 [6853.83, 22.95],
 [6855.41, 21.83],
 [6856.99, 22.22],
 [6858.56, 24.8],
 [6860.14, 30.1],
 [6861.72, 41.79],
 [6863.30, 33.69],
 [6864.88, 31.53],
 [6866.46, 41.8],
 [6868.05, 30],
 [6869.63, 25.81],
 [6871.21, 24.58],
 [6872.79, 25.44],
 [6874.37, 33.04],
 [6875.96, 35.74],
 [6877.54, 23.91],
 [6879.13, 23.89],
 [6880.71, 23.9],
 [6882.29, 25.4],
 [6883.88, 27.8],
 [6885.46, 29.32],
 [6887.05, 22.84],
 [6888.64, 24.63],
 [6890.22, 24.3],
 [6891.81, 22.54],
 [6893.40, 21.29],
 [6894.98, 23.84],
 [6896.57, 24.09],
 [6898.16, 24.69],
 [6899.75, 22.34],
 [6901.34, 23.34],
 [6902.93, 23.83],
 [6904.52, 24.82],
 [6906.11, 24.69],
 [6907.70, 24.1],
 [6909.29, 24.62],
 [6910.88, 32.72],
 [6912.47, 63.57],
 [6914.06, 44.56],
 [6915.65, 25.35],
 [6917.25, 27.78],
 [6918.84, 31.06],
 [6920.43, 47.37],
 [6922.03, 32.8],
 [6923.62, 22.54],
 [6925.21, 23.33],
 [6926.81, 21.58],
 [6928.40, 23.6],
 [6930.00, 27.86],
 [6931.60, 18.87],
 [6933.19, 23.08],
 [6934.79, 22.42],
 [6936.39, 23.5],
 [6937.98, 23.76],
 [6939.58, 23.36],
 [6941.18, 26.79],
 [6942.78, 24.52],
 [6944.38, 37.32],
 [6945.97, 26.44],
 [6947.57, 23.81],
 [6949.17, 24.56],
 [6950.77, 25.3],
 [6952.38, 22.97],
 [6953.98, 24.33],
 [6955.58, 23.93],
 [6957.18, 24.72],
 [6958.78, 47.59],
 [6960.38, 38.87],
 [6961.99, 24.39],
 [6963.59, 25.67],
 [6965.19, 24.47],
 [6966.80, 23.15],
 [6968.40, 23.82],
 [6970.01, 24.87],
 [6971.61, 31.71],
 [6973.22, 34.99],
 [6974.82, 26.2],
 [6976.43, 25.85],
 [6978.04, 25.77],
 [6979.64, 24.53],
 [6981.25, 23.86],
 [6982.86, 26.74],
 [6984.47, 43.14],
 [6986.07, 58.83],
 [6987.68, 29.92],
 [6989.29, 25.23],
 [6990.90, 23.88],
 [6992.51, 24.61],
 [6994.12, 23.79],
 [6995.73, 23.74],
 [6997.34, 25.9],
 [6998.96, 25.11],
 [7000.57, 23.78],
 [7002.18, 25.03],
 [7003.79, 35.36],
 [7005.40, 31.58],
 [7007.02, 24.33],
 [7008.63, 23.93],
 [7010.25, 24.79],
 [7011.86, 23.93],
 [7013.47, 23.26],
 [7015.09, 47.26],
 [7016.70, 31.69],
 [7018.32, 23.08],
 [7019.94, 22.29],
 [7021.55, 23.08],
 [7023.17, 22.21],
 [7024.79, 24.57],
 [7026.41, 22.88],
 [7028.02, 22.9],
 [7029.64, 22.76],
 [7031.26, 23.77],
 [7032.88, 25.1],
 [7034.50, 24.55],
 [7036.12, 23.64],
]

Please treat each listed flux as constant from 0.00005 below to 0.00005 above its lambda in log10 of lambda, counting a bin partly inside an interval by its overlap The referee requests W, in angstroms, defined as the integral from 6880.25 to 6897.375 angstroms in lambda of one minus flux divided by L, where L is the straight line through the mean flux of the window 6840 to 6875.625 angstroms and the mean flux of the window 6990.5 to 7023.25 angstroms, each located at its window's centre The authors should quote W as 1.58 angstroms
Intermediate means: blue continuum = 27.2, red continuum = 26.4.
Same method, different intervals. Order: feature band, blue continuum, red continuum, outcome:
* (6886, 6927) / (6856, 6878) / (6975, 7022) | 2.1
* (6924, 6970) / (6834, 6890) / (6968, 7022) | 3.0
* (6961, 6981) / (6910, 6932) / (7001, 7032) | 1.8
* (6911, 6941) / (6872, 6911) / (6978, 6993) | -2.1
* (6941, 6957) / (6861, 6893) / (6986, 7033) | 0.9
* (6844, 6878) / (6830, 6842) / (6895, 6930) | -3.6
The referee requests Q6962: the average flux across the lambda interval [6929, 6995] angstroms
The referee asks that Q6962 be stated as 27.5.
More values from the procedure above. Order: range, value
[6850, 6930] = 28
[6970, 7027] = 27.9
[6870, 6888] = 26.8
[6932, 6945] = 25.2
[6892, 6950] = 27.3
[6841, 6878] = 27.5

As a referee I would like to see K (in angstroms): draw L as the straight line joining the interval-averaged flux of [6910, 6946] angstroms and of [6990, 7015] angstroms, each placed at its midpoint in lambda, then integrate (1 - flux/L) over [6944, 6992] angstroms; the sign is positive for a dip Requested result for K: -2.09 angstroms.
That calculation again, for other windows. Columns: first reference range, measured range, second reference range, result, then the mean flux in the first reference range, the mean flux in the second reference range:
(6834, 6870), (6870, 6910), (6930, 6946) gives 1.1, 26.5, 25.1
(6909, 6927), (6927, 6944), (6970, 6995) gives 4.5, 33.7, 29.8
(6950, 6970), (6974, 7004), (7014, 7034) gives -1.9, 27.3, 25.9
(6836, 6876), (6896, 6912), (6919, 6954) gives 0.4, 26.9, 26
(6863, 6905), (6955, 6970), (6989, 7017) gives -0.9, 26.5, 27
